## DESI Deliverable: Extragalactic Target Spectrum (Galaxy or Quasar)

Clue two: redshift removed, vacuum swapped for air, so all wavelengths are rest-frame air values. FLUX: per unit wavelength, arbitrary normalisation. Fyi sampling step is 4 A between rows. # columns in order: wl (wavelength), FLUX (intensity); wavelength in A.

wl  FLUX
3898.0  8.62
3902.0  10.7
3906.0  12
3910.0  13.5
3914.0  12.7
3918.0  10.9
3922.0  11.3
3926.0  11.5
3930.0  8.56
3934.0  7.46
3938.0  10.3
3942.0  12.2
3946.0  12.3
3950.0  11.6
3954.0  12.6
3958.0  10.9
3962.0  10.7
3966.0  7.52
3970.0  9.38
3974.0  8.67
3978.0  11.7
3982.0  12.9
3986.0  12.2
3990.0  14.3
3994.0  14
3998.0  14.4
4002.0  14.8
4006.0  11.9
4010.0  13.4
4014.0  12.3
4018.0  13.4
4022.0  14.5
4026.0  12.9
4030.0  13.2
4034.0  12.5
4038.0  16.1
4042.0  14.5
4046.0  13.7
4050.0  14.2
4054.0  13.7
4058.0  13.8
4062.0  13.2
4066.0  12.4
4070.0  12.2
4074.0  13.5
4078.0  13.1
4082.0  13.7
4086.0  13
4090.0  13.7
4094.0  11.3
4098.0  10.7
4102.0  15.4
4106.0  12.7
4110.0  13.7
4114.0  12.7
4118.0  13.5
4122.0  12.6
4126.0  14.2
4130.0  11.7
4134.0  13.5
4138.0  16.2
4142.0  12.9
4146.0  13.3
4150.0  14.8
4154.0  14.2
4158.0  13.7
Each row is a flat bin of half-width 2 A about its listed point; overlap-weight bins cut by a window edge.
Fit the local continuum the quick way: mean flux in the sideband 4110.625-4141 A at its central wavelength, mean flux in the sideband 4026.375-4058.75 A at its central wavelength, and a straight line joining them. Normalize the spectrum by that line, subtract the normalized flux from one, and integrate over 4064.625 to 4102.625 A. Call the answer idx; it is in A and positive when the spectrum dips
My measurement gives 2.4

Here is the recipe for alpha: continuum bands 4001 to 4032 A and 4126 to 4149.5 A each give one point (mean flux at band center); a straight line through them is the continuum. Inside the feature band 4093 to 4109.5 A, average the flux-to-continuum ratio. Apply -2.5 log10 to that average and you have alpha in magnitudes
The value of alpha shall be 0.07 mag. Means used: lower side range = 13.3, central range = 12.7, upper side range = 13.7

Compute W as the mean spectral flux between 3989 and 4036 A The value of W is 13.4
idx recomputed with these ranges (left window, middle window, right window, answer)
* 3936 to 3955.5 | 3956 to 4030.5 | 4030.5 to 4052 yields 4.2 A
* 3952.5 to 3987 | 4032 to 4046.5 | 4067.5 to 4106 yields -2.7 A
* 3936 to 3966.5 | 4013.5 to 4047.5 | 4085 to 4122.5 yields -4.6 A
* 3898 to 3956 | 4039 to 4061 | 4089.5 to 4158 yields -2.6 A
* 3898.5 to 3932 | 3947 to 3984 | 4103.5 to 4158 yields 3.4 A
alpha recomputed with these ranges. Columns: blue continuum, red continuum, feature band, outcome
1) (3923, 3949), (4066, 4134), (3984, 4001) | -0.21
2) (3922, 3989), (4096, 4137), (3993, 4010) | -0.20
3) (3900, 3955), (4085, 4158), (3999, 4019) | -0.09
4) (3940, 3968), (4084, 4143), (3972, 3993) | -0.05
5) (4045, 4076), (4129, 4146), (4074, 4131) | 0.04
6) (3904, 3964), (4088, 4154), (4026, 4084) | -0.08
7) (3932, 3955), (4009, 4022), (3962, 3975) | 0.31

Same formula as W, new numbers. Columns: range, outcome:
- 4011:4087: 13.5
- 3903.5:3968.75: 11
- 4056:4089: 13.1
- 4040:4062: 13.9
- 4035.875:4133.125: 13.3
